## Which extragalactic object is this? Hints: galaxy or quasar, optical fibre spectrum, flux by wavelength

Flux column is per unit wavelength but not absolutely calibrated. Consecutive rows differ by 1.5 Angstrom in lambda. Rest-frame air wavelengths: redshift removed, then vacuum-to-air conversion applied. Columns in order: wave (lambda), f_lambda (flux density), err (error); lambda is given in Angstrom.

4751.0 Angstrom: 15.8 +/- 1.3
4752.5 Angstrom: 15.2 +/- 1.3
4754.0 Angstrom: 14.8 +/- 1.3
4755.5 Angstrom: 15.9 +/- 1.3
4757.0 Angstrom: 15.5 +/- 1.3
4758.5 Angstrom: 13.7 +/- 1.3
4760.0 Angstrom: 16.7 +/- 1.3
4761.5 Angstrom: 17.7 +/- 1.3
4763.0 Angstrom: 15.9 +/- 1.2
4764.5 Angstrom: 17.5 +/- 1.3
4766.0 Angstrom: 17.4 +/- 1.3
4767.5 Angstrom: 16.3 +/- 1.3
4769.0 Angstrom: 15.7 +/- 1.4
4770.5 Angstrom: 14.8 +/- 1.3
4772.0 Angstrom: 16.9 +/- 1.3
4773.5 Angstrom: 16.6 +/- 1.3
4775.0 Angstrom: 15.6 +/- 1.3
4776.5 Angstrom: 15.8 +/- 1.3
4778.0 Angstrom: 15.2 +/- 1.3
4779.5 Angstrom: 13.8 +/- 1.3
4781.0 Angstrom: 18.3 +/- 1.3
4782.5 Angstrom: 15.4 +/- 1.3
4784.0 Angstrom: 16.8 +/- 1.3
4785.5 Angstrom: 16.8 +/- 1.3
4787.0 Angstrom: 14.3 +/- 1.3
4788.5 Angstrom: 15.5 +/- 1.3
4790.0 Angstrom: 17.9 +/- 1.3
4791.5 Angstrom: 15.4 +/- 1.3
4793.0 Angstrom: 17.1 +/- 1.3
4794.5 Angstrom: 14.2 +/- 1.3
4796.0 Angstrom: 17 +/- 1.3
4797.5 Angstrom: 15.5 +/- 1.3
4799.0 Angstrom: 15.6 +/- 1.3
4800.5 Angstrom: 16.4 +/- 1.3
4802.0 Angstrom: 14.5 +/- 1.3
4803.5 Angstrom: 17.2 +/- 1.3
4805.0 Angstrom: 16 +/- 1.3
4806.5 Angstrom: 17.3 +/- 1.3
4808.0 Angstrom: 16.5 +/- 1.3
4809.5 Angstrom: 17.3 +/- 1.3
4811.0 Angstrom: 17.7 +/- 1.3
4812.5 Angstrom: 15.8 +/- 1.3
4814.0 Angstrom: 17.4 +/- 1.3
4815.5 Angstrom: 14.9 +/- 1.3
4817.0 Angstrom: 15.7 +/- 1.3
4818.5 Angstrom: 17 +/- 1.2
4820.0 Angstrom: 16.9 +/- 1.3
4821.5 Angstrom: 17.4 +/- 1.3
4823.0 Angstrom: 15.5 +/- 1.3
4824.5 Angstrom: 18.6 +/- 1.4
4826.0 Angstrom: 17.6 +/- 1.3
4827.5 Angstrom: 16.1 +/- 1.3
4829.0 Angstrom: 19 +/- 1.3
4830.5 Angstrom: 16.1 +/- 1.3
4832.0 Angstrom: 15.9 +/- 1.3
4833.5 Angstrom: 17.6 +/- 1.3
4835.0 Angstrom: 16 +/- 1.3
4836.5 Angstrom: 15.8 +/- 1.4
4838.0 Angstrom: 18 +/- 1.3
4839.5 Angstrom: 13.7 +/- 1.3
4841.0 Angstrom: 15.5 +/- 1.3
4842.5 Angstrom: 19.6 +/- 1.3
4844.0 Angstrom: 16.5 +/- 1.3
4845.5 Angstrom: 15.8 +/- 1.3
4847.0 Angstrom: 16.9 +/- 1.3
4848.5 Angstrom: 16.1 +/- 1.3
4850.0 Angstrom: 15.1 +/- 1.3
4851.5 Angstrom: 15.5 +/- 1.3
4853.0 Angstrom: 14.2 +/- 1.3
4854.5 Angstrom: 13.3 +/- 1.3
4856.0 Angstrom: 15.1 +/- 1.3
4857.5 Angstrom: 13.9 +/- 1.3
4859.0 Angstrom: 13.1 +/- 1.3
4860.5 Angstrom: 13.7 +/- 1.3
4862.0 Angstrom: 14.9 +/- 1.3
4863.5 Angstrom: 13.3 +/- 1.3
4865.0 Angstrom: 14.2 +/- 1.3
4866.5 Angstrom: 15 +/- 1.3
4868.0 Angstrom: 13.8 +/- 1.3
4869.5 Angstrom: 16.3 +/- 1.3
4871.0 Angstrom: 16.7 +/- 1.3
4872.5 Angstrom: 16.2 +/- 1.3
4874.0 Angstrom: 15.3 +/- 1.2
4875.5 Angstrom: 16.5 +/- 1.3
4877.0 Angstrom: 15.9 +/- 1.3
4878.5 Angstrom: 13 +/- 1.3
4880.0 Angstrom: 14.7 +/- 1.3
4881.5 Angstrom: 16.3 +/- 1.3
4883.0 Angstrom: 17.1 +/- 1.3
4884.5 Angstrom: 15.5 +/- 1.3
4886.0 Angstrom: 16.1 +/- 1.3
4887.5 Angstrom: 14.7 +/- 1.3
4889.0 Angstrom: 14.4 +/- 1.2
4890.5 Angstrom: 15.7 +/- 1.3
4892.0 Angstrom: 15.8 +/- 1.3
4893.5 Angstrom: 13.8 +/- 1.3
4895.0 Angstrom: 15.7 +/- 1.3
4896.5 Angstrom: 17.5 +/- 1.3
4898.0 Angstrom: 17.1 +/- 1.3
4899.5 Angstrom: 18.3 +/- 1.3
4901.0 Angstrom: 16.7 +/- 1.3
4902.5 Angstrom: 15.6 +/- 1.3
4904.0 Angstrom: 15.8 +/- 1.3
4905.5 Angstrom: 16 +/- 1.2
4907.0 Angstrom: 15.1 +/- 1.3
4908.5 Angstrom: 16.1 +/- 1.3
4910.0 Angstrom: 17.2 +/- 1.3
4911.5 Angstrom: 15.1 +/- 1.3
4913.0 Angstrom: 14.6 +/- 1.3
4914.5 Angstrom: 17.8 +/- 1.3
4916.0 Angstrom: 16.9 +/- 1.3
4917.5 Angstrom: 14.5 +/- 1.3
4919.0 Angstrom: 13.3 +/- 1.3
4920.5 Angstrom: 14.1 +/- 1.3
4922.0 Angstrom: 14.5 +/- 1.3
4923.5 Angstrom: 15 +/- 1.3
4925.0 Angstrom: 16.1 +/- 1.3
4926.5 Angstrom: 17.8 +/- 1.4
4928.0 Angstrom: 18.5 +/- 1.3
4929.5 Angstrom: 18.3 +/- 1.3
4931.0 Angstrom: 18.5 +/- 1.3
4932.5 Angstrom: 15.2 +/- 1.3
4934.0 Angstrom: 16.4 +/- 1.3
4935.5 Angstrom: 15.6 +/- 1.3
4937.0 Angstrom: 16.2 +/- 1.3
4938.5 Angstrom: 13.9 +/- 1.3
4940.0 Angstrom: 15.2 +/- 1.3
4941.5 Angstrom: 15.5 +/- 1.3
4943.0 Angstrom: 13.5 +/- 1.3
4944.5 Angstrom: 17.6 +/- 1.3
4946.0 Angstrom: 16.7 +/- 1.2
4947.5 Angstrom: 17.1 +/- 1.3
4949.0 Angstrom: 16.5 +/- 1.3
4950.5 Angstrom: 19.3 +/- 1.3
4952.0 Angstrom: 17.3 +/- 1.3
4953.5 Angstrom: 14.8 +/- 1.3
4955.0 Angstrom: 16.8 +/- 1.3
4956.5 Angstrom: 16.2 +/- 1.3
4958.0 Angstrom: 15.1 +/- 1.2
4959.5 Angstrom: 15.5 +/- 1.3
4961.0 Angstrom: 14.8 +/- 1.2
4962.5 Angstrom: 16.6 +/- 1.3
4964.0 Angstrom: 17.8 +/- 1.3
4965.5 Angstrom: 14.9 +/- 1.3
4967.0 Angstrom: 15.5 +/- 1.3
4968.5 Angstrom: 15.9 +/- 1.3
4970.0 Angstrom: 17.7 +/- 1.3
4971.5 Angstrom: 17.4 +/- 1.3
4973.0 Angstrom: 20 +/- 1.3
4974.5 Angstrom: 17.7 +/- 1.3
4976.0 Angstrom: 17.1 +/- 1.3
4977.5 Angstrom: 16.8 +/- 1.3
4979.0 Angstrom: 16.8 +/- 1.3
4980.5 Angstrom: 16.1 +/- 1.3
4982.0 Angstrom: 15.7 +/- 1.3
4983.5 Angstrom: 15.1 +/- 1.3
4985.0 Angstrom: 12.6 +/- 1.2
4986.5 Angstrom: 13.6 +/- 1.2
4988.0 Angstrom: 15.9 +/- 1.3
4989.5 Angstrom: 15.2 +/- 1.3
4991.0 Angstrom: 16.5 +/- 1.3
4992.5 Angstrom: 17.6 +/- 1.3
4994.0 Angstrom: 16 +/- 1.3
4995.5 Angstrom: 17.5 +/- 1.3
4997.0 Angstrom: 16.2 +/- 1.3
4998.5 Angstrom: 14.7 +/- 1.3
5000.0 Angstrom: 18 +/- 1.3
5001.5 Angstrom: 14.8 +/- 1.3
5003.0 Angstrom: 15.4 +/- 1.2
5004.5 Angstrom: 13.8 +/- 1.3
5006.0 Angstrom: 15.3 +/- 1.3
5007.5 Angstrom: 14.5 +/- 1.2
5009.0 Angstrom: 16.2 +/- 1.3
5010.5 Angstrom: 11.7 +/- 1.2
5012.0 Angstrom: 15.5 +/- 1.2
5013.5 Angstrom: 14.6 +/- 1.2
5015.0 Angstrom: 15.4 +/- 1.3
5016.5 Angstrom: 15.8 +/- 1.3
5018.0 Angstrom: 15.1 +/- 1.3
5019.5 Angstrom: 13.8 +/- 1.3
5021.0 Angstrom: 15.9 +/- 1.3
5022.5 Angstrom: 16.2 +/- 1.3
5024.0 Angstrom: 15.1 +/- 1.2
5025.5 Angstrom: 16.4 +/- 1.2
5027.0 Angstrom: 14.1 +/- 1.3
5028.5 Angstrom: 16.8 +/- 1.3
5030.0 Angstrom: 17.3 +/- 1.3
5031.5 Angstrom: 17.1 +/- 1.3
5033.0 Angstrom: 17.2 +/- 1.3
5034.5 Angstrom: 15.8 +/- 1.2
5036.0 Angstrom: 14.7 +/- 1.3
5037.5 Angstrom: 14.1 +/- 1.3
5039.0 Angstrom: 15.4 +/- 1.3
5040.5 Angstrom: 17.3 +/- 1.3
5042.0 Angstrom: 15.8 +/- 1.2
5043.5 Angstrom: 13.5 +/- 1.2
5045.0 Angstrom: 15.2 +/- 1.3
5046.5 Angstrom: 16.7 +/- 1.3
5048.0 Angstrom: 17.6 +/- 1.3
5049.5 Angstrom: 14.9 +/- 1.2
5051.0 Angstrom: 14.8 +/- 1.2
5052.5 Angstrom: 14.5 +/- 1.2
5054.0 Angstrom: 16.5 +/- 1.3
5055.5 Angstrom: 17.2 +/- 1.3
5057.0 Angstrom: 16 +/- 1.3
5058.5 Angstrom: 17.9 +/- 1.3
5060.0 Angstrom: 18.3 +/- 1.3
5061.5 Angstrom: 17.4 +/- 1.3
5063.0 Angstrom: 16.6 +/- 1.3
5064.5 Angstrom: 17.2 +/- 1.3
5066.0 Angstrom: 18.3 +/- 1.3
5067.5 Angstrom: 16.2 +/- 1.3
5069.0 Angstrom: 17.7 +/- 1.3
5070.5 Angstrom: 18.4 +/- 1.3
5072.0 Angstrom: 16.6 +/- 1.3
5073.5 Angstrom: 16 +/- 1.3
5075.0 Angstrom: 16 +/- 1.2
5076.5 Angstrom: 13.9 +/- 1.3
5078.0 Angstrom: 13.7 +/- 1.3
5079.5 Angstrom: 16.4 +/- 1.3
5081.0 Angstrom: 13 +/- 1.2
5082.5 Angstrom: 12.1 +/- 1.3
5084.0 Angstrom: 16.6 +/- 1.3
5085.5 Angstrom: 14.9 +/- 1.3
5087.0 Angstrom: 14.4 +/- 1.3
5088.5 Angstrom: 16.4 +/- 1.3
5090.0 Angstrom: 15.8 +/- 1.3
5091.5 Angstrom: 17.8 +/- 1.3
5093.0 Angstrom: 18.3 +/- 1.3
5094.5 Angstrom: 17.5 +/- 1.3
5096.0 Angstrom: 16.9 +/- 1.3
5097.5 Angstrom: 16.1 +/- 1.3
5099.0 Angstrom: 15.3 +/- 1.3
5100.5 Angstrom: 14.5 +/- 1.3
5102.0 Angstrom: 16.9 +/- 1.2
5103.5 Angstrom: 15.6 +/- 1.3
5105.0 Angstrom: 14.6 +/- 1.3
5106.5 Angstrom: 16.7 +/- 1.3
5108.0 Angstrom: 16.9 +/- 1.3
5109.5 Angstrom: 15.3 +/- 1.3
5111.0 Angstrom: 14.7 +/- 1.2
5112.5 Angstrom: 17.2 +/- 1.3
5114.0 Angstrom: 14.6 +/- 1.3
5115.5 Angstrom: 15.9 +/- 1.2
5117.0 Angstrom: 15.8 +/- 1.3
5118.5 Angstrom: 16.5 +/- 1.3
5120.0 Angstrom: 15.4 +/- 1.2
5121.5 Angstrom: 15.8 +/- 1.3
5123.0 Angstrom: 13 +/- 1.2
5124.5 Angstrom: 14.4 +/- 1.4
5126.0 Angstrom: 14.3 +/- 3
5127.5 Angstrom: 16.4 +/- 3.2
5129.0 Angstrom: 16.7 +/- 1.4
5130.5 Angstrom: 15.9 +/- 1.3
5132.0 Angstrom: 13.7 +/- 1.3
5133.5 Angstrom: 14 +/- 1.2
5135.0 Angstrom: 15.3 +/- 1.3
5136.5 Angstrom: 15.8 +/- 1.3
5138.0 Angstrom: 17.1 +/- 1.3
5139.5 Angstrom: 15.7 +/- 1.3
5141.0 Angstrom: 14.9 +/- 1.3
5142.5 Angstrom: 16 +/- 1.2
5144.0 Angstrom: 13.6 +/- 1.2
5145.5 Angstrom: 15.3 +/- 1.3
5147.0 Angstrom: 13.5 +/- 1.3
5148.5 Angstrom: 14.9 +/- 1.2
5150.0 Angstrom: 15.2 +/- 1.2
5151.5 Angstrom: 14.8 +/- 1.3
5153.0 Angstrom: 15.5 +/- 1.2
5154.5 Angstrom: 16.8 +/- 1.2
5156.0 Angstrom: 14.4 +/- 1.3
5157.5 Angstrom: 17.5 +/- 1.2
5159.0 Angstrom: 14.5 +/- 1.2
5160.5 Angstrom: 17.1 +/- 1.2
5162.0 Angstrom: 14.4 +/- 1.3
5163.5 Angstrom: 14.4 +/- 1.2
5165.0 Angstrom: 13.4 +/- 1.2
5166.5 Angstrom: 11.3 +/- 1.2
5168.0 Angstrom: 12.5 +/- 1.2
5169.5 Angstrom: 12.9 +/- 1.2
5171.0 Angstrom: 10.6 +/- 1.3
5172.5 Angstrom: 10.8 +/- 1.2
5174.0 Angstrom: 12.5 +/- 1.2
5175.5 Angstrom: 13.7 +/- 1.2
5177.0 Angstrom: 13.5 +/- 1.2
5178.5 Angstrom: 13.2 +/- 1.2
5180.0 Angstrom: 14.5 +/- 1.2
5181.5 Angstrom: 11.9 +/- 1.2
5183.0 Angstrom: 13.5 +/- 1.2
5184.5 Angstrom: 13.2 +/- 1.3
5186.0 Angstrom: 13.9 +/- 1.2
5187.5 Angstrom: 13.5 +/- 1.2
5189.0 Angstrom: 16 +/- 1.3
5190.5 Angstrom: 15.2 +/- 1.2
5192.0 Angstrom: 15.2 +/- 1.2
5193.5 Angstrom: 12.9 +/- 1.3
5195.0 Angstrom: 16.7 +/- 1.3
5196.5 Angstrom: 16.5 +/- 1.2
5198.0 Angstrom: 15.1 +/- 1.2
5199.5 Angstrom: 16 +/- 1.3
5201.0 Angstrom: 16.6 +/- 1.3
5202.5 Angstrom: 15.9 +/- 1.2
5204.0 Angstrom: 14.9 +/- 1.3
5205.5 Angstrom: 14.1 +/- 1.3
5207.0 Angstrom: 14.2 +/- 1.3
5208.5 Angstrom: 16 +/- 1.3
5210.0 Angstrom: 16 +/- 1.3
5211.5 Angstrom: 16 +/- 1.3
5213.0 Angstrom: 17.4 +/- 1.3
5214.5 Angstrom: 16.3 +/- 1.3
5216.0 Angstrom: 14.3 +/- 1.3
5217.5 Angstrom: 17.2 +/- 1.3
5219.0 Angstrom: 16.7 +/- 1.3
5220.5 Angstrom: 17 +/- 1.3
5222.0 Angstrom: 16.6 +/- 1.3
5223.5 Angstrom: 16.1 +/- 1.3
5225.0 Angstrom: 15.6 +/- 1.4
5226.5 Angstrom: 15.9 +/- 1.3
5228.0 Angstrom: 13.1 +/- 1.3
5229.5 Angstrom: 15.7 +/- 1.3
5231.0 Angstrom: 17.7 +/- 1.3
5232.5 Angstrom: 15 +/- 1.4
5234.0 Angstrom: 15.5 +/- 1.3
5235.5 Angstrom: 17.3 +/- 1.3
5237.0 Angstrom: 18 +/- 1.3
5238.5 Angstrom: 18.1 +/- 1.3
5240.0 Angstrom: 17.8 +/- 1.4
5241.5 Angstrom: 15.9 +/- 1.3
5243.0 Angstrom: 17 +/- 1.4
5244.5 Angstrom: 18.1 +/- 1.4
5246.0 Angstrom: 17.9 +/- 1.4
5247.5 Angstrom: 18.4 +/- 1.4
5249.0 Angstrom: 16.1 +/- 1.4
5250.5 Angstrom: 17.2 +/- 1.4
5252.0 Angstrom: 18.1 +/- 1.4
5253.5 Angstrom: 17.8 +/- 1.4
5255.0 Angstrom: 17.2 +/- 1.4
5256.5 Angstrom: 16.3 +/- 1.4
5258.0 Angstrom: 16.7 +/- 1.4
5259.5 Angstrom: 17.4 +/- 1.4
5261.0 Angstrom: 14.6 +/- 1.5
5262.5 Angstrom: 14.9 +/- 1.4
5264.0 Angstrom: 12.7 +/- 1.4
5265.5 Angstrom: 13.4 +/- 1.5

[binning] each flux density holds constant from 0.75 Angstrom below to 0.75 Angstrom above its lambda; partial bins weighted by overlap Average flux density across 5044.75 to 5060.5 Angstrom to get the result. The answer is 16.3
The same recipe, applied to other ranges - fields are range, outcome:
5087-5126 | 15.9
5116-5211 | 14.7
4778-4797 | 16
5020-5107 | 16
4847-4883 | 15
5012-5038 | 15.6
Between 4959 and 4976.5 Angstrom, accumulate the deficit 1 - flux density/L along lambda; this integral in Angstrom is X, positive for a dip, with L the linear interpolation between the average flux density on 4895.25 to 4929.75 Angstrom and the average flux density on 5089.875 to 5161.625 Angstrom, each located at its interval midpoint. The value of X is -0.8 Angstrom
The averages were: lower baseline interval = 16.1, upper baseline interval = 15.6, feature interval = 16.8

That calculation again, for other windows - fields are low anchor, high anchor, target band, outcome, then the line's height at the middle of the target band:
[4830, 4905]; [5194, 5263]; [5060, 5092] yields 0.0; 16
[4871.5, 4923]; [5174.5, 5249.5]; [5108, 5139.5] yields 0.4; 15.7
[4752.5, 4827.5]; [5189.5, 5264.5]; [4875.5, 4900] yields 0.7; 16.2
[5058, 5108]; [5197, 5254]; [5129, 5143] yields 0.7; 16.3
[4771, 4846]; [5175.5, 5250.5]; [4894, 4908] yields -0.1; 16.2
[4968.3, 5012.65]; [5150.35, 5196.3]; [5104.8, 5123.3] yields -1.3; 14.7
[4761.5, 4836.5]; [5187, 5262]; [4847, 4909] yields 3.7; 16.3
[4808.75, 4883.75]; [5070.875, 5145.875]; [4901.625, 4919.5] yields 0.1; 15.8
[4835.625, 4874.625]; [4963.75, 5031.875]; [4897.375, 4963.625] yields -2.3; 15.6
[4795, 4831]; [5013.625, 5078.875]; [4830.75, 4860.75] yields 1.7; 16.5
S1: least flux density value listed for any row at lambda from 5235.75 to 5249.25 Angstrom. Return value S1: 15.9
